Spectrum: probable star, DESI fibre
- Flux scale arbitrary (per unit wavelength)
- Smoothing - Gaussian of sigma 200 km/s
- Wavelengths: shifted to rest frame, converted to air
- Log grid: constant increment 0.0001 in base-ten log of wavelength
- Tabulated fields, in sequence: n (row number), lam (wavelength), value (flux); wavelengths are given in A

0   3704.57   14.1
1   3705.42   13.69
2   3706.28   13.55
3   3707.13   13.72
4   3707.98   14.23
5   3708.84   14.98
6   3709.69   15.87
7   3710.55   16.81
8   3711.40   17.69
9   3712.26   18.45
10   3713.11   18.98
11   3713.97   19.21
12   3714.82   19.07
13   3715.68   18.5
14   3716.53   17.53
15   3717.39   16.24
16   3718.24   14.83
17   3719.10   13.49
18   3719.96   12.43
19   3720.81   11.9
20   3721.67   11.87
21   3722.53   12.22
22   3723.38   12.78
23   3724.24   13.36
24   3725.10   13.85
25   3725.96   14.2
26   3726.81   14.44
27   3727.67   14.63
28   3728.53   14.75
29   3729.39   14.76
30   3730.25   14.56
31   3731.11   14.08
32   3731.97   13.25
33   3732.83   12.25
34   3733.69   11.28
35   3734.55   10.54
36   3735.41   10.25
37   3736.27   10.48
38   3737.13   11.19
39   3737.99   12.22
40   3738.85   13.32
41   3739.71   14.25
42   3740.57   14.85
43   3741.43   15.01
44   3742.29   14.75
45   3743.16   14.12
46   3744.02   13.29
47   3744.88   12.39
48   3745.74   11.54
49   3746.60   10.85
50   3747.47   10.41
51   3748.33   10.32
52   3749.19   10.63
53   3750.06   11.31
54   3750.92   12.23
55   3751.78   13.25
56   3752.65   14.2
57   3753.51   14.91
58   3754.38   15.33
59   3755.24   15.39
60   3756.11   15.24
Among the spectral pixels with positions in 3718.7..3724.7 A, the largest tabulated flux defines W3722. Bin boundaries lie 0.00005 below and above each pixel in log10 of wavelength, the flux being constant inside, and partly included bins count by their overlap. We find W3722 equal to 13.49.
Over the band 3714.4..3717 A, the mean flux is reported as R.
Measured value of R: 18.3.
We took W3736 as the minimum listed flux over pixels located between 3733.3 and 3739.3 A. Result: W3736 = 10.25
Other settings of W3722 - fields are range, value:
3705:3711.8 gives 17.69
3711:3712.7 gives 18.45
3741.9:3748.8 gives 14.75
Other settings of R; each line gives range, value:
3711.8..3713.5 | 18.7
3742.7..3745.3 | 13.3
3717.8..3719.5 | 14.2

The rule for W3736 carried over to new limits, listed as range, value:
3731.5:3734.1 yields 11.28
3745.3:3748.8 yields 10.32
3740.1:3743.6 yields 14.12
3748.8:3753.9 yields 10.63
